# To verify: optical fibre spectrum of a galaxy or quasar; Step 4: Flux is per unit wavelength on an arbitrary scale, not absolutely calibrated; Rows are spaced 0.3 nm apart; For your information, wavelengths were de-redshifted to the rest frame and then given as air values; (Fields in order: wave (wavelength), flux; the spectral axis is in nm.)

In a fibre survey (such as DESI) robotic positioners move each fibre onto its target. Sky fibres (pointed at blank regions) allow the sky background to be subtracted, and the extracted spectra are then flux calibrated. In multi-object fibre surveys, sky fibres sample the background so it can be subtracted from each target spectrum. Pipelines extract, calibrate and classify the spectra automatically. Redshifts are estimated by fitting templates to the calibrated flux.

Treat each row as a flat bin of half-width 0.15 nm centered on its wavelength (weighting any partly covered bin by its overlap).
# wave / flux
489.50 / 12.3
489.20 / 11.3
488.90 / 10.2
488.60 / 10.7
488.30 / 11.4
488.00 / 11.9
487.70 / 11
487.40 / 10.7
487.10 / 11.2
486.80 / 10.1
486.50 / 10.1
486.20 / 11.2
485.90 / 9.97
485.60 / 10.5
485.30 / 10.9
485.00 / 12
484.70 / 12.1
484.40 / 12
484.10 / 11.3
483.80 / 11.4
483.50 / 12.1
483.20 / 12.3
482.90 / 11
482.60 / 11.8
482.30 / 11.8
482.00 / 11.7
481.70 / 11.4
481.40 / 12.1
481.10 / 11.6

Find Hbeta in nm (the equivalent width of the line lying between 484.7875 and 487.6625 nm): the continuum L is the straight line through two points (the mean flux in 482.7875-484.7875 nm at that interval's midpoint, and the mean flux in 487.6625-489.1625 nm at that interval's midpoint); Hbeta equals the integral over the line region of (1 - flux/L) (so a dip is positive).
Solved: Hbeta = 0.15 nm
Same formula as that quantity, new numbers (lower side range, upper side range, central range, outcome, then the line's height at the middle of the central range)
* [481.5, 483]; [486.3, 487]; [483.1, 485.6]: -0.17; 10.9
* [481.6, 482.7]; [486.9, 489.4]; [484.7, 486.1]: 0.04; 11.3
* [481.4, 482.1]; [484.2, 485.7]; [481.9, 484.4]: -0.02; 11.6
